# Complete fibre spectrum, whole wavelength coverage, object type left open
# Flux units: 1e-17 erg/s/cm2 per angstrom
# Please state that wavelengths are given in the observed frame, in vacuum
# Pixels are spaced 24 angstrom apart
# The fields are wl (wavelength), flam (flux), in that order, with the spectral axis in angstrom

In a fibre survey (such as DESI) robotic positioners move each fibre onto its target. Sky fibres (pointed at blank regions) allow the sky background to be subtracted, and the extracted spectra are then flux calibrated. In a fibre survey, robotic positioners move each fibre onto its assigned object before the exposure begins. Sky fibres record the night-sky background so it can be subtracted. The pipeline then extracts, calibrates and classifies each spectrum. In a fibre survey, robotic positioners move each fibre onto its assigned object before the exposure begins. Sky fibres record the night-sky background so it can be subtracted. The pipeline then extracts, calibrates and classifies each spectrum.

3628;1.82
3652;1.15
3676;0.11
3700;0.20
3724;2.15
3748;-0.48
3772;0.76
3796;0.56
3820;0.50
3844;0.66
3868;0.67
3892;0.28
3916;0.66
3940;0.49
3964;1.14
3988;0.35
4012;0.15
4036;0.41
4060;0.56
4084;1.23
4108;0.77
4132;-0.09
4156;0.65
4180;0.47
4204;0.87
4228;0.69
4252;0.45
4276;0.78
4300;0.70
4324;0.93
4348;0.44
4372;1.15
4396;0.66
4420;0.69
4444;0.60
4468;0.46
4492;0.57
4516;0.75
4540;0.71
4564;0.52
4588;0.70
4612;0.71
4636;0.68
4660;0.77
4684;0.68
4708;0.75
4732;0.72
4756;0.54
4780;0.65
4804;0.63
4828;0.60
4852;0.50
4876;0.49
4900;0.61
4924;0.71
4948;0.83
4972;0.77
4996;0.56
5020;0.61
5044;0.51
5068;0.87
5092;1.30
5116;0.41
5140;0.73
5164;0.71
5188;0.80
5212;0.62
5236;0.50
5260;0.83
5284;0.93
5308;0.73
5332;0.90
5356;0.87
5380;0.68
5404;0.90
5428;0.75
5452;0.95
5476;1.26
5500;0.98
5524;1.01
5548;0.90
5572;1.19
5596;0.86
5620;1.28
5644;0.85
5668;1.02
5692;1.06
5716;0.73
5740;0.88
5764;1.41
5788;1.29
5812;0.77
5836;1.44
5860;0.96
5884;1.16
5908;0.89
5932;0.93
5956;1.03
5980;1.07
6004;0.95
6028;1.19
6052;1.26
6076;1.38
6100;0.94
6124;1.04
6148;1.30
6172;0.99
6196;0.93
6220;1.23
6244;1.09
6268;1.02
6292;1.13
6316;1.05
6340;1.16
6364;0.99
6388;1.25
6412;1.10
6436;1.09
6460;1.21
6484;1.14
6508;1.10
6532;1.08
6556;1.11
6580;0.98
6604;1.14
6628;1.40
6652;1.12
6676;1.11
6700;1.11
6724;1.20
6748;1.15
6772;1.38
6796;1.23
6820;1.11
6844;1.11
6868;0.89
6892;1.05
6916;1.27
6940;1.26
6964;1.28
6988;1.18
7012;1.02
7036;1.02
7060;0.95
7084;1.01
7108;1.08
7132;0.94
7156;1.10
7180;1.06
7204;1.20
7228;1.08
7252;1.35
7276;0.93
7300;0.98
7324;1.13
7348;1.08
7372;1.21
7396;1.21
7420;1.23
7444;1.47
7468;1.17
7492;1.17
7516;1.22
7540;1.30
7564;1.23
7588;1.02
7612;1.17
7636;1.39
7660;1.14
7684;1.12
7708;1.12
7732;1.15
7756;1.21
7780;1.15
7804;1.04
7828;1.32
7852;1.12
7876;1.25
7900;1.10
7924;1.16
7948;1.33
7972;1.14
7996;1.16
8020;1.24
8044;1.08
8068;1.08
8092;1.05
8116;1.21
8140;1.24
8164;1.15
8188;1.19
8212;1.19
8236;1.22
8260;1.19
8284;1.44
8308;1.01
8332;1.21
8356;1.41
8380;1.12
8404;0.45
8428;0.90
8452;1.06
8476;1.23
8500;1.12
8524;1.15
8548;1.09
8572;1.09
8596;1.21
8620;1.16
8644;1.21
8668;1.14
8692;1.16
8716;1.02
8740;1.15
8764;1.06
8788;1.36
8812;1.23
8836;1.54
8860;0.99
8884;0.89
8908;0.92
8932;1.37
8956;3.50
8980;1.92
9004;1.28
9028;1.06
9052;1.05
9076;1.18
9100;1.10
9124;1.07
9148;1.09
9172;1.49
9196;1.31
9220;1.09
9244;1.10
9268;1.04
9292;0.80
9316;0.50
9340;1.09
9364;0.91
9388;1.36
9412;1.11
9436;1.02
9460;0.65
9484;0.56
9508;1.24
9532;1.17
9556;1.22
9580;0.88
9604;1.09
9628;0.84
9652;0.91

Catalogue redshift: 0.364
